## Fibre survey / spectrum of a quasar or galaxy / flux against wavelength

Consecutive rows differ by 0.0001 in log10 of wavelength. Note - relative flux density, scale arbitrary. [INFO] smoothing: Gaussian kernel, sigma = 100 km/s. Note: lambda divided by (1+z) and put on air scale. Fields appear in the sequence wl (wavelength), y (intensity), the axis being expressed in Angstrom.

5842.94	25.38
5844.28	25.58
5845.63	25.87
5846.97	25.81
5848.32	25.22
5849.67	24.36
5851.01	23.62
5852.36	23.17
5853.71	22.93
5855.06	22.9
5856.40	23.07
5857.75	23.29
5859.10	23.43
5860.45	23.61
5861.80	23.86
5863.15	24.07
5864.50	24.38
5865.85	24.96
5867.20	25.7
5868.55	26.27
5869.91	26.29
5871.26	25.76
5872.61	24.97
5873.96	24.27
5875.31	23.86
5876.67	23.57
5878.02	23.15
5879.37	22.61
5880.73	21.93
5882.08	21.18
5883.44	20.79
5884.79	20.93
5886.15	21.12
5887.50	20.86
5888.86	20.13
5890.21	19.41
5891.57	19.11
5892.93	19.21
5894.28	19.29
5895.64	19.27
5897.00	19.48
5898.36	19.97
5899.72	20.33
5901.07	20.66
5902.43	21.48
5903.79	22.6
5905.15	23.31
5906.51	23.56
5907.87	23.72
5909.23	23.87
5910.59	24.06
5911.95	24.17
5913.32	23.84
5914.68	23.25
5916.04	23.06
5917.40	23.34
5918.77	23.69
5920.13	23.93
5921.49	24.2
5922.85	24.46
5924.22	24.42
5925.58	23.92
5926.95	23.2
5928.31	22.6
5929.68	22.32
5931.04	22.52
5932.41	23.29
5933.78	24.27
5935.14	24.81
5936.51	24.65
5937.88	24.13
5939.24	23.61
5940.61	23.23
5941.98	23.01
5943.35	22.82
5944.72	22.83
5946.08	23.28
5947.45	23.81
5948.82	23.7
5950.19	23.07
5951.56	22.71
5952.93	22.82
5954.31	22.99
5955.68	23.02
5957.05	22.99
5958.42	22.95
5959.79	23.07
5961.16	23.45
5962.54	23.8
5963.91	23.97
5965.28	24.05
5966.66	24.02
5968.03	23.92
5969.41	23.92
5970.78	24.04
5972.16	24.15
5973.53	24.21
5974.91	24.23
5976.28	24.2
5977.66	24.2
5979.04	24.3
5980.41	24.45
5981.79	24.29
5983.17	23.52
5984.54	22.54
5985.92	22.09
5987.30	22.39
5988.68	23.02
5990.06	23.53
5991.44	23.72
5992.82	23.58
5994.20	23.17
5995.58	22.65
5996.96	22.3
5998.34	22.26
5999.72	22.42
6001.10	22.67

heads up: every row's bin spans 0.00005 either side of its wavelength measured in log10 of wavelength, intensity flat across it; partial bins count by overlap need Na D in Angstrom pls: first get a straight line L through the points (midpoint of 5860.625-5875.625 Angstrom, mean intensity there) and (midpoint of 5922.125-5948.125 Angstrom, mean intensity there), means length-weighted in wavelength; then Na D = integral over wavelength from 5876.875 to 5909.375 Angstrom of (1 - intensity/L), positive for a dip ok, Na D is 4.33 Angstrom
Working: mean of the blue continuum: 24.9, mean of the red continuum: 23.5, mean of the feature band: 21.2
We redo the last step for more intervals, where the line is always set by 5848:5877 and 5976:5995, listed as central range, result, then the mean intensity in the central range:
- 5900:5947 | 0.9 Angstrom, 23.4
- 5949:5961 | 0.3 Angstrom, 23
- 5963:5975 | -0.2 Angstrom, 24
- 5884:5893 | 1.5 Angstrom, 20.2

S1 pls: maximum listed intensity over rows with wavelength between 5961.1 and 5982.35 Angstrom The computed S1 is 24.45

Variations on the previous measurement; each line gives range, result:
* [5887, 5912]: 24.17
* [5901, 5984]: 24.81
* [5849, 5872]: 26.29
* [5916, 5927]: 24.46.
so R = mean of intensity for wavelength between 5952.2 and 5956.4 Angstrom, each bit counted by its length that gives 22.9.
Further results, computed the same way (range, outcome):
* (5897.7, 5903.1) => 20.6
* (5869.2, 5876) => 25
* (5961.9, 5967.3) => 24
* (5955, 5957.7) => 23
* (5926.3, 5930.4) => 22.7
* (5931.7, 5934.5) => 23.8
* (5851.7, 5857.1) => 23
